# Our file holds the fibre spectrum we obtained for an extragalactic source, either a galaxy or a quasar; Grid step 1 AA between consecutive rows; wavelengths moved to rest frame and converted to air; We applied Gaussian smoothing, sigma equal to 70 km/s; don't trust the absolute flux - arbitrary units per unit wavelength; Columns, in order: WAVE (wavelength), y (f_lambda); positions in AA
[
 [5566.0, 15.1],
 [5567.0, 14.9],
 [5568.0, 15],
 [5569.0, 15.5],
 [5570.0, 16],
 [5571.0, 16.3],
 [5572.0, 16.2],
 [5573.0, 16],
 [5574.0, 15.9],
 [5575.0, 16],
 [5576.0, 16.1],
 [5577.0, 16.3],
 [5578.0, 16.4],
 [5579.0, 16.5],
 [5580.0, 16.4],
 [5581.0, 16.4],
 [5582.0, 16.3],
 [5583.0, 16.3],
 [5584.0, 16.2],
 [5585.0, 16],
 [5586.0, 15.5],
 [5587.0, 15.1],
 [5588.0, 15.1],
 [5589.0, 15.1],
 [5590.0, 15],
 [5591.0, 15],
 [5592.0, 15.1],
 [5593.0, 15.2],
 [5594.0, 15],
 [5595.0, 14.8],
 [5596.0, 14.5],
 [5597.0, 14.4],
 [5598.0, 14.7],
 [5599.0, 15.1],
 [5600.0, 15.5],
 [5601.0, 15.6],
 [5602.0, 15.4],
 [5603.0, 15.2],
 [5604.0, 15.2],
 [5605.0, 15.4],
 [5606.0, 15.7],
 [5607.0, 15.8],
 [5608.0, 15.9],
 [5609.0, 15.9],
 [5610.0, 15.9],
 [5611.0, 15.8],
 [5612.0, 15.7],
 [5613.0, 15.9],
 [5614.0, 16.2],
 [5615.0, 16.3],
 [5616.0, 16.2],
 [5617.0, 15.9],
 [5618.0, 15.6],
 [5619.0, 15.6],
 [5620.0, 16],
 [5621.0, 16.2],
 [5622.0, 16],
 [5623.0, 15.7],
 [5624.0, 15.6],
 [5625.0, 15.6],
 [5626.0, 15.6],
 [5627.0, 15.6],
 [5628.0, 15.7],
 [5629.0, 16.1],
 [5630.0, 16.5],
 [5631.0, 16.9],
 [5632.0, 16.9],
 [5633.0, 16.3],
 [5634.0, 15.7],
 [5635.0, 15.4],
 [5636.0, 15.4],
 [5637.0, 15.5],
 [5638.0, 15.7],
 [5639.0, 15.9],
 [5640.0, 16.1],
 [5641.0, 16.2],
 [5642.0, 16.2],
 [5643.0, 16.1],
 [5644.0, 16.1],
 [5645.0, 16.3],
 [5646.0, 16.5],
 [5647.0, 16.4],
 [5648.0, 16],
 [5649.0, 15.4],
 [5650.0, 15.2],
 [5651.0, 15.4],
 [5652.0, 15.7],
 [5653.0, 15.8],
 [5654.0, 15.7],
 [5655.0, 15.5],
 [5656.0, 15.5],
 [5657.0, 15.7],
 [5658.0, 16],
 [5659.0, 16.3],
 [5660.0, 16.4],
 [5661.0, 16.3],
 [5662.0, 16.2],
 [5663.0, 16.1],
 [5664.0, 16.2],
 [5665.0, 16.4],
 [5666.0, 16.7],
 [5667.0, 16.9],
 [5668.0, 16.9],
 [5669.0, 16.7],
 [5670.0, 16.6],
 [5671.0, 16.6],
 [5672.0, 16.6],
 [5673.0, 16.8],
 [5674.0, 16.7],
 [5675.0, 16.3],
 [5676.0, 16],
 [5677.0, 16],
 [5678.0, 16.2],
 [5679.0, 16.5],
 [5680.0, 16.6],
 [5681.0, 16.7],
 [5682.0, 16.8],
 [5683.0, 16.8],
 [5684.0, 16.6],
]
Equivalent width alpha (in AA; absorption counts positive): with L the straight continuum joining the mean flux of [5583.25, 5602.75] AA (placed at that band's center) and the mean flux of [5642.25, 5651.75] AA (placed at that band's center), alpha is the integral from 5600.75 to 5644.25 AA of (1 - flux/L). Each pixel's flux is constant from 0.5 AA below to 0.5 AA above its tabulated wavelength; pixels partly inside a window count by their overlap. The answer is -0.8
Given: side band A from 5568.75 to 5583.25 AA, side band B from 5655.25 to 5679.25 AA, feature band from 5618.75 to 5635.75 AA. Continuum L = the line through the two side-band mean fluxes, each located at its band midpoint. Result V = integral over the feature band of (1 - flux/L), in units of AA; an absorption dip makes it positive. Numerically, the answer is 0.3 AA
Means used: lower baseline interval 16.2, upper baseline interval 16.3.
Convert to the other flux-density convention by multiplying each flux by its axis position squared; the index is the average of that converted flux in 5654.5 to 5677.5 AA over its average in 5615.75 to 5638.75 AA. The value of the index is 1.04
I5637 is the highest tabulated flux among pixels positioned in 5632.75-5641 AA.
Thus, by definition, 16.3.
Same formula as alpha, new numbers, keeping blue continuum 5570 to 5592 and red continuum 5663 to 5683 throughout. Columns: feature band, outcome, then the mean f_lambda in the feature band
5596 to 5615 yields 0.7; 15.5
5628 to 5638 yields 0.1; 16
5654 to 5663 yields 0.2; 16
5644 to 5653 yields 0.3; 15.9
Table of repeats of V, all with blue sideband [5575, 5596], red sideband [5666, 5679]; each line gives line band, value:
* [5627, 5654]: 0.4 AA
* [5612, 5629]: 0.2 AA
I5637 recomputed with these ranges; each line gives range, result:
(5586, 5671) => 16.9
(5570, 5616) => 16.5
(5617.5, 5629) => 16.2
